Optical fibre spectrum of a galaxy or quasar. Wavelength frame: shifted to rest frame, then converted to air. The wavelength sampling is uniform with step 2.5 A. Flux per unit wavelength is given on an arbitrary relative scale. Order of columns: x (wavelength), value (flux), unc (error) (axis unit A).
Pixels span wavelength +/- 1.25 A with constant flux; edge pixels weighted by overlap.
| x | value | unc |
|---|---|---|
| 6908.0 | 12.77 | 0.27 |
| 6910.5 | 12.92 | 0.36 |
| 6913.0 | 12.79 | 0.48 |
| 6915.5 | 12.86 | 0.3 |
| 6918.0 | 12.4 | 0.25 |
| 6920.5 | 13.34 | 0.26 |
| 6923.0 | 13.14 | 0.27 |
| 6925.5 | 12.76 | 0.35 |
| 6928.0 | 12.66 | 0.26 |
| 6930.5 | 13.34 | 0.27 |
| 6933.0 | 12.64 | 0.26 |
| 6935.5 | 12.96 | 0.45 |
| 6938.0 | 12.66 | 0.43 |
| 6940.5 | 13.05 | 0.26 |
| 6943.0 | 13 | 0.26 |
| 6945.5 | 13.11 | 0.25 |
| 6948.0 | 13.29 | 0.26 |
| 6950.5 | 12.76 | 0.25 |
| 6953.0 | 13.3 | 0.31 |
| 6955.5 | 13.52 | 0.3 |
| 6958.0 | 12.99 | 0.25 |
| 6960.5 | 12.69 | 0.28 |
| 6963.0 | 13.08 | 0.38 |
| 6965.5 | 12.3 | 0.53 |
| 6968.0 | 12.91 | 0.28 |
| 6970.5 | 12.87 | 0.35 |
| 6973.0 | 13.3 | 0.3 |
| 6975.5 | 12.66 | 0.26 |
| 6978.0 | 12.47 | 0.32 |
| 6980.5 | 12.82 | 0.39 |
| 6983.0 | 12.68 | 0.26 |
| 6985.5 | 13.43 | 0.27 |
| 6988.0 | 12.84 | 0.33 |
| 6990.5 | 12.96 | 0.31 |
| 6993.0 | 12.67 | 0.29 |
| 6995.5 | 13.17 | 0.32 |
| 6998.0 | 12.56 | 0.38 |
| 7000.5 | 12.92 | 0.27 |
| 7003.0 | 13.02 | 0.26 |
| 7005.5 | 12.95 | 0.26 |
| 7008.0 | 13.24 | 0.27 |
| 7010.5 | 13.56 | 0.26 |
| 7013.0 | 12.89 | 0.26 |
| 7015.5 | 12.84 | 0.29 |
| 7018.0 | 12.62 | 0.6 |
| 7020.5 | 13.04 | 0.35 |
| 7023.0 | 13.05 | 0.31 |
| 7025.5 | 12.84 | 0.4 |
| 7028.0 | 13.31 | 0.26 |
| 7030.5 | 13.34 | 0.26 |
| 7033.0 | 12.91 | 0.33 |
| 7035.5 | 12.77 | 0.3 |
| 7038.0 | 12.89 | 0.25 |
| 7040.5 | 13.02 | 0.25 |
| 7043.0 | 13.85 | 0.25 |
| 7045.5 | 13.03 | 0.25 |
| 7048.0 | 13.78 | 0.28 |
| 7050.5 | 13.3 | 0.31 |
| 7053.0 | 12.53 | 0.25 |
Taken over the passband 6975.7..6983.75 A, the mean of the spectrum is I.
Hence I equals 12.7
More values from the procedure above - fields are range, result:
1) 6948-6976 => 13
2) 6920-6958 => 13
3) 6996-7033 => 13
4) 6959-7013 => 12.9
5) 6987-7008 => 12.9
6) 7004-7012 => 13.2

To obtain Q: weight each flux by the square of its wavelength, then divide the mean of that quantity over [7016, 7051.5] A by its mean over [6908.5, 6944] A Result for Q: 1.0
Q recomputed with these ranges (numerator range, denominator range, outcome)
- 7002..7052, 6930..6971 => 1.03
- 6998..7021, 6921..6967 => 1.02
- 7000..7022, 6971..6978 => 1.02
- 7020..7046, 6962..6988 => 1.04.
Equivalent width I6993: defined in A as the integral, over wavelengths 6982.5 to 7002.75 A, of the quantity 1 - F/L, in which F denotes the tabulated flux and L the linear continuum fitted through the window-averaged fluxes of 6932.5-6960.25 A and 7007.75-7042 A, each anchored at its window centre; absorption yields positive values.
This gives 0.2 A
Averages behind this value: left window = 13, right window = 13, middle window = 12.9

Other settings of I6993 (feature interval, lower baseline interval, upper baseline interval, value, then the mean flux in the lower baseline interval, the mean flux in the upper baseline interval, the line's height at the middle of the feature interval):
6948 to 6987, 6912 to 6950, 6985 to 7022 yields 0.1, 12.9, 13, 13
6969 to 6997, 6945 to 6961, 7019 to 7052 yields 0.5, 13.1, 13.2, 13.1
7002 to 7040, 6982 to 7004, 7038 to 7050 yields 0.4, 12.9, 13.4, 13.2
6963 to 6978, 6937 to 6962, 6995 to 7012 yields 0.3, 13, 13.1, 13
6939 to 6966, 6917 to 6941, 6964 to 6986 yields -0.4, 12.9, 12.8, 12.9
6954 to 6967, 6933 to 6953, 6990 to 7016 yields 0.1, 13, 13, 13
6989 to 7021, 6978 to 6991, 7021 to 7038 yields 0.0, 12.9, 13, 13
